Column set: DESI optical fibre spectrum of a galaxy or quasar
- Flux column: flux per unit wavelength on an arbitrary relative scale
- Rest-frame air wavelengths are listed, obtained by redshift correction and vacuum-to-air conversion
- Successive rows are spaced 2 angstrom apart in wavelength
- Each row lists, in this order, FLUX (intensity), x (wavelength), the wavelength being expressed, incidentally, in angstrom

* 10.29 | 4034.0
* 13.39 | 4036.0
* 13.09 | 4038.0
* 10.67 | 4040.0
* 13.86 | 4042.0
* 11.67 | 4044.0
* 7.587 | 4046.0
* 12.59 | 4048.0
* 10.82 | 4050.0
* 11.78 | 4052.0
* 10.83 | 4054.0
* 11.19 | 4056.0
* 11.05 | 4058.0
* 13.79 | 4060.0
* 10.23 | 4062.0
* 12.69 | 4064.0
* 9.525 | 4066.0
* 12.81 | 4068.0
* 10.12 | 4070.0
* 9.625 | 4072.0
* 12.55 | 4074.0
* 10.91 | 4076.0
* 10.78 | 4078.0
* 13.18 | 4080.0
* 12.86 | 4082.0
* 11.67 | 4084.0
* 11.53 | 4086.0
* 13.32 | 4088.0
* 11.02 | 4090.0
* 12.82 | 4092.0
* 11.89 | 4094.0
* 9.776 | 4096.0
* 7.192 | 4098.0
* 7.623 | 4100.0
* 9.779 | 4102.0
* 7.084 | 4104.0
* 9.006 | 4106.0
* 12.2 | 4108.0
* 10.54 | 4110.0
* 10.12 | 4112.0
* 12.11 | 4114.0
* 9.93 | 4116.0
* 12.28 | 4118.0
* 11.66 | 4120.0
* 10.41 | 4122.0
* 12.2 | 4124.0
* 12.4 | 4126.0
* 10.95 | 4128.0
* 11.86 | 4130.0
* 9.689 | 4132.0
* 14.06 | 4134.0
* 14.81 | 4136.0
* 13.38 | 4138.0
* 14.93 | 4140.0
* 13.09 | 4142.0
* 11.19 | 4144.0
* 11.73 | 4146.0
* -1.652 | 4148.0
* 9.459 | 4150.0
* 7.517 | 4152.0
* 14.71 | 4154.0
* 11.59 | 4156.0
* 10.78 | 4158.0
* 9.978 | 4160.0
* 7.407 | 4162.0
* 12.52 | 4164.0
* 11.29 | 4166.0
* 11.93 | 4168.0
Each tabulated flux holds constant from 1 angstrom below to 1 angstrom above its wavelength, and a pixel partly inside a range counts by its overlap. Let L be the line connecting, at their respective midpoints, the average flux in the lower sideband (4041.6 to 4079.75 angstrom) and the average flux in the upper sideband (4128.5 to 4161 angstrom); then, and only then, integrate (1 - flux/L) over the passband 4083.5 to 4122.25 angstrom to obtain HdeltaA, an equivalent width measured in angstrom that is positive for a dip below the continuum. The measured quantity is 2.0 angstrom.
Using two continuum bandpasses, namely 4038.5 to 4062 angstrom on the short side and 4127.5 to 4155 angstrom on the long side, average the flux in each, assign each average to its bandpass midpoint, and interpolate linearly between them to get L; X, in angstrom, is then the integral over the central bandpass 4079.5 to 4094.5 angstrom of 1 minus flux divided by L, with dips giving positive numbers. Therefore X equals -1.28 angstrom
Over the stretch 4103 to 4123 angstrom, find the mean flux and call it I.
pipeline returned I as 10.5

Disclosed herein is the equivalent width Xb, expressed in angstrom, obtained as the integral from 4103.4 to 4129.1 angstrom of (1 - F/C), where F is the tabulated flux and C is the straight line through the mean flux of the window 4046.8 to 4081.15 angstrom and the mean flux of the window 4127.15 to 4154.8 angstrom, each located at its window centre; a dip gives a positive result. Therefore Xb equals 0.7 angstrom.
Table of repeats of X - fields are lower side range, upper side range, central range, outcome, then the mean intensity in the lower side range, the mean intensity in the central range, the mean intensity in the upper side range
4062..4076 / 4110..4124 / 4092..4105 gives 2.3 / 11.1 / 9.19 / 11.1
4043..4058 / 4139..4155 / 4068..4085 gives -1.3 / 10.9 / 11.5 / 10.1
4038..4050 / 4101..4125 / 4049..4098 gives -1.7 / 11.4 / 11.4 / 10.6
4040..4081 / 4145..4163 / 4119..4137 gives -4.3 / 11.4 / 12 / 9.06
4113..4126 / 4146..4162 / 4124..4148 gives -3.8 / 11.5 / 11.9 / 8.99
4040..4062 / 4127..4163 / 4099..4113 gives 2.0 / 11.4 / 9.48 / 10.9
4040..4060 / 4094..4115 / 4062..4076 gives -0.5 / 11.4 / 11.1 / 9.65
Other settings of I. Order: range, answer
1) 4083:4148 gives 11.1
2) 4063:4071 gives 11.3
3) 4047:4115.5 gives 11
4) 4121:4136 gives 11.9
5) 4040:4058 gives 11.2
